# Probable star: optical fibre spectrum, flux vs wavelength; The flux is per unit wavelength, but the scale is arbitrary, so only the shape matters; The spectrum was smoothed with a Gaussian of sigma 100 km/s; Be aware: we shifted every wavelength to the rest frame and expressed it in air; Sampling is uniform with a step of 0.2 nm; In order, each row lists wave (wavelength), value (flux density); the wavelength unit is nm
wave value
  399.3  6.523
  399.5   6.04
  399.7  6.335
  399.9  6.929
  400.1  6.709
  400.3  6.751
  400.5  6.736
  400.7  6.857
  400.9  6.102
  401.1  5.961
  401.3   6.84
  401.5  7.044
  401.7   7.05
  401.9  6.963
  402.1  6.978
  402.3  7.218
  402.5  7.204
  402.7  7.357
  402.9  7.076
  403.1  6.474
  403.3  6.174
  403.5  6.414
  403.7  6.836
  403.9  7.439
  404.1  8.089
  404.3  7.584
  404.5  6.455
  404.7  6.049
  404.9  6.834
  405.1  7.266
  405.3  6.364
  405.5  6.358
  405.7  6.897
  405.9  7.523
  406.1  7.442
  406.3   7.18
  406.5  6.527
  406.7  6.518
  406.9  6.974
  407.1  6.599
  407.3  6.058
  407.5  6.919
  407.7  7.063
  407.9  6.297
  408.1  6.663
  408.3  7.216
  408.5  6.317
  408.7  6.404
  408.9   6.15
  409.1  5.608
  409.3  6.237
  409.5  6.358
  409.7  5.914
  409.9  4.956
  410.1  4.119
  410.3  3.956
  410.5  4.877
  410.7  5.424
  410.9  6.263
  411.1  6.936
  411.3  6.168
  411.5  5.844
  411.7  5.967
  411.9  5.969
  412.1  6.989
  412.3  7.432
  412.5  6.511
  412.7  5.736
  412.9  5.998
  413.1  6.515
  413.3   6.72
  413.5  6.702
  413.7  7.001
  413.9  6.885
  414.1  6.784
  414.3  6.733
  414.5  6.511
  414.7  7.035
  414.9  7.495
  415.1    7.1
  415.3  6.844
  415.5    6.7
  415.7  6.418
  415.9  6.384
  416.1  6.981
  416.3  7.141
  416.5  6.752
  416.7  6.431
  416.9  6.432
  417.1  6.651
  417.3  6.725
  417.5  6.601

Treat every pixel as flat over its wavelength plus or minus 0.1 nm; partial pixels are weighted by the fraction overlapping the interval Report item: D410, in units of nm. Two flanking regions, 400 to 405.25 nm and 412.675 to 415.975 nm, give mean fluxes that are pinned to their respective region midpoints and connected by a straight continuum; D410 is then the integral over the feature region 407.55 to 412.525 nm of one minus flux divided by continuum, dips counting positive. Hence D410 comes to 0.51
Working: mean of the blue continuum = 6.86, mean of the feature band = 6.07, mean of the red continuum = 6.7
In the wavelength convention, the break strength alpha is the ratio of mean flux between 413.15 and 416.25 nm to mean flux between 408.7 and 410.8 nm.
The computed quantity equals 1.26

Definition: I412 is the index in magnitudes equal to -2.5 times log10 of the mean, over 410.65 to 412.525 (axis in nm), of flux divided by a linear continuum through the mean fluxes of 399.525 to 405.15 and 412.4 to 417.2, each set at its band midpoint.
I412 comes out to 0.06 mag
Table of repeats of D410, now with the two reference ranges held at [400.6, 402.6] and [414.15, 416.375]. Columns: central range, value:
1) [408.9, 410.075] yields 0.19 nm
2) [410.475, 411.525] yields 0.13 nm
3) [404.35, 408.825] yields 0.07 nm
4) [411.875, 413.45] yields 0.07 nm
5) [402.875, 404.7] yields -0.02 nm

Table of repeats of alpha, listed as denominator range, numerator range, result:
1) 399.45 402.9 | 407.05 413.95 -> 0.91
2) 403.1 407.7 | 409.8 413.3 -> 0.86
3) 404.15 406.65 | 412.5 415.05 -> 0.97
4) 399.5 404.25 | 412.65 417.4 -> 0.98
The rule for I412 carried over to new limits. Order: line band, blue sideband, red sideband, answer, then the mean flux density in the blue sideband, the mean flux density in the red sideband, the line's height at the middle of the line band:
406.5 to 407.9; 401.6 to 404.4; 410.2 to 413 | -0.02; 7.06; 6.01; 6.55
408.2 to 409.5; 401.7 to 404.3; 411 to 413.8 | 0.06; 7.04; 6.46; 6.68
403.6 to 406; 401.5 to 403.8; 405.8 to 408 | -0.02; 6.89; 6.83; 6.86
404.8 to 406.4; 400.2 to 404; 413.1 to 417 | -0.03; 6.81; 6.78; 6.81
